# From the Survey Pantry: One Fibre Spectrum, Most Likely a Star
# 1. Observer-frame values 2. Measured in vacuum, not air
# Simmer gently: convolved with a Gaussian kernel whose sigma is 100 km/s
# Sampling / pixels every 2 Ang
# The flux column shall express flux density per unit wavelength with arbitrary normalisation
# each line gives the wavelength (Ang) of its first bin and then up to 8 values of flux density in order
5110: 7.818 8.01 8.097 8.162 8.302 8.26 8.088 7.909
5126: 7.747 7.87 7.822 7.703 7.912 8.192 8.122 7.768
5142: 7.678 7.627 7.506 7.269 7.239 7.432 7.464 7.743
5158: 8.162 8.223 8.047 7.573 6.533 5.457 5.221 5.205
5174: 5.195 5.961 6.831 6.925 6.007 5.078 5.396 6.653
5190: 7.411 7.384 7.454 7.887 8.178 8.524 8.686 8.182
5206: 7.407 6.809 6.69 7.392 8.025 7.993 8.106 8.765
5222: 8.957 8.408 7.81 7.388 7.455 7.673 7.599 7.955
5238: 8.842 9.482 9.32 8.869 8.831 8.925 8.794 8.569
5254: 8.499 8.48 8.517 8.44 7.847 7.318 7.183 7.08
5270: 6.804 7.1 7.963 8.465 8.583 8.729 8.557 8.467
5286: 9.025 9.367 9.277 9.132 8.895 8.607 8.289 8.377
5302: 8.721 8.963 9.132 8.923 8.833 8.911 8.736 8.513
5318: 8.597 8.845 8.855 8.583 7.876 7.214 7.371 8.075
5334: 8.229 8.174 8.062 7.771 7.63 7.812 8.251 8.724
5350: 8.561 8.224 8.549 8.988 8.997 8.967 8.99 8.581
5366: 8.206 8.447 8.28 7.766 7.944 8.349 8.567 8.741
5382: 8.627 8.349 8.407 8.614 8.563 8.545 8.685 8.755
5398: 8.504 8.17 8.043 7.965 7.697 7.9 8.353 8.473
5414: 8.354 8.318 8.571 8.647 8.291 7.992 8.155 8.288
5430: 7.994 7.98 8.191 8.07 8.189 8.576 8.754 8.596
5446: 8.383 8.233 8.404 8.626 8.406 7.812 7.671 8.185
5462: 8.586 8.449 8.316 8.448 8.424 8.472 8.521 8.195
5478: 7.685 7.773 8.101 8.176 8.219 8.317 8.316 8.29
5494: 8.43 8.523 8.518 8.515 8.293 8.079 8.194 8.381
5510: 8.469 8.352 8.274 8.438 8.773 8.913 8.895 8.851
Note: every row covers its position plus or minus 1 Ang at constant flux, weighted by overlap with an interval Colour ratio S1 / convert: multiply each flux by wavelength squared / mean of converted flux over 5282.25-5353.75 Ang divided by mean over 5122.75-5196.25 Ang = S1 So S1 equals 1.27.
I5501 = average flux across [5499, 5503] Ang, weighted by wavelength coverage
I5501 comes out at 8.4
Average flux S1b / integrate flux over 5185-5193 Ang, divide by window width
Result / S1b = 6.71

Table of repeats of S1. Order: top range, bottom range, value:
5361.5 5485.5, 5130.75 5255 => 1.19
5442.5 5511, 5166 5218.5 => 1.34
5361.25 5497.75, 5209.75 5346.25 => 1.06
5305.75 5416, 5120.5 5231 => 1.22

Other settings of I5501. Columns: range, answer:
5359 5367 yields 8.69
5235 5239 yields 8.4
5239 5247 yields 9.13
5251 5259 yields 8.52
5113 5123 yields 8.18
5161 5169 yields 6.9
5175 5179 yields 6.4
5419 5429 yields 8.27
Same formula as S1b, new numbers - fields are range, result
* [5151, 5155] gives 7.45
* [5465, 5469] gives 8.38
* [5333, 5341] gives 8.06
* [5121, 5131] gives 7.89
